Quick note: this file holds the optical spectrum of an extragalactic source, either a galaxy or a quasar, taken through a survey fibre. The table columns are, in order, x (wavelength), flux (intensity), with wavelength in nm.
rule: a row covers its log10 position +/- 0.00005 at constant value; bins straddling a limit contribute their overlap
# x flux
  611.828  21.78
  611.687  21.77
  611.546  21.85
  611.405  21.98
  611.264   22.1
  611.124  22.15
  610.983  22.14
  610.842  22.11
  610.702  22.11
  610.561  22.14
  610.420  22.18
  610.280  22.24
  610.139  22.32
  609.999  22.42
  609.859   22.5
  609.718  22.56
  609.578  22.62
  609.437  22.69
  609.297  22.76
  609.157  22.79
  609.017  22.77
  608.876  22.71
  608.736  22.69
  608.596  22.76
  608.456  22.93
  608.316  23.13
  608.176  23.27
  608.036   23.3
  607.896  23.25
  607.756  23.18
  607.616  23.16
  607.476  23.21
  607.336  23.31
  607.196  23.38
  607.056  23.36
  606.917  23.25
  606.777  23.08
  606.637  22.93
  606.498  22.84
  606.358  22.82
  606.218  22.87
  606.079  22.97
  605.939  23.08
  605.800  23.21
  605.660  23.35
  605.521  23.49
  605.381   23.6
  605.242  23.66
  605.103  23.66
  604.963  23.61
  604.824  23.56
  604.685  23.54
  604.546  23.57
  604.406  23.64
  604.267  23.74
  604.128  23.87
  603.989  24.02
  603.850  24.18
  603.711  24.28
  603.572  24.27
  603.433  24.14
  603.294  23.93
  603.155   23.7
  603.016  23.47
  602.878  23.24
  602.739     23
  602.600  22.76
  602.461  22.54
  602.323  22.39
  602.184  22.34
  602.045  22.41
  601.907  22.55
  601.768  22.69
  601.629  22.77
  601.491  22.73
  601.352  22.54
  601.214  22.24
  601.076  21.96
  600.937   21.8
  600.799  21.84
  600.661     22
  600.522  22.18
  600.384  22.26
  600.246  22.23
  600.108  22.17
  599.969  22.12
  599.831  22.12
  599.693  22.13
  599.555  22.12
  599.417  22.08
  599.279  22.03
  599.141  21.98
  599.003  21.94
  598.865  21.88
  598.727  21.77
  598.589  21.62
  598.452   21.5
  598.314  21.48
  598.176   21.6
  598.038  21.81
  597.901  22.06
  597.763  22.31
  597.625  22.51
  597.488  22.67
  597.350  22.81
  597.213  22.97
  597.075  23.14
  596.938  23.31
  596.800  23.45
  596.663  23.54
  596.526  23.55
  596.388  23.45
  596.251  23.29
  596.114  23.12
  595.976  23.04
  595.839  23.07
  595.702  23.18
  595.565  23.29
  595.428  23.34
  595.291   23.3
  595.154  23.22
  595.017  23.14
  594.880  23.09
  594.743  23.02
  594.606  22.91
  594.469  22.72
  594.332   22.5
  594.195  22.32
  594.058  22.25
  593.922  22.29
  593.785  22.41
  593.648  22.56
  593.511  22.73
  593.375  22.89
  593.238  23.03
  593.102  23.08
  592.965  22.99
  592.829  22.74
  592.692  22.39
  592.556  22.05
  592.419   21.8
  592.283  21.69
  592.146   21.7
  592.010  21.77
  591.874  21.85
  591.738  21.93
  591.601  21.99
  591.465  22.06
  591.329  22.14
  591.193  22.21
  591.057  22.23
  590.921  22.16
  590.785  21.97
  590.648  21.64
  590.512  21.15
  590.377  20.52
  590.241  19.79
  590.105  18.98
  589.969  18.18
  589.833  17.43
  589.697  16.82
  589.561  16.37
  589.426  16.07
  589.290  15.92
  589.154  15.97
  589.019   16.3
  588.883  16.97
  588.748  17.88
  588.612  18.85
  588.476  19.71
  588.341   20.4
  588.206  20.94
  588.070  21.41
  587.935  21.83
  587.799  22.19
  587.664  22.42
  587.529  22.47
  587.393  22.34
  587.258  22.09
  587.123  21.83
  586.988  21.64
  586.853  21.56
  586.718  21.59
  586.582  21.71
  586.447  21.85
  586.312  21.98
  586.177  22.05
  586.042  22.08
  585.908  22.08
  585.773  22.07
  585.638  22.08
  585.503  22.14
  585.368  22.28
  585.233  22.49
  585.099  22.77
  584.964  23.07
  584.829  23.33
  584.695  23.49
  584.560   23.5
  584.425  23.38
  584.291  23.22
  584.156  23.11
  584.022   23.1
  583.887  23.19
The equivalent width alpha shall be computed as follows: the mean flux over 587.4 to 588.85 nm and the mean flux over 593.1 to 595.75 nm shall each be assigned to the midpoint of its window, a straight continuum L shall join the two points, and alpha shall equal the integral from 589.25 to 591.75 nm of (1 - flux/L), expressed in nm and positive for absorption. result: 0.19 nm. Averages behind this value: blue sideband 20.8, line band 20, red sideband 22.9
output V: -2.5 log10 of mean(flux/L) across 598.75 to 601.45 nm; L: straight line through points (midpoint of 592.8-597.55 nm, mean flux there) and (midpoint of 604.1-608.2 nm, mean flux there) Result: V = 0.05 mag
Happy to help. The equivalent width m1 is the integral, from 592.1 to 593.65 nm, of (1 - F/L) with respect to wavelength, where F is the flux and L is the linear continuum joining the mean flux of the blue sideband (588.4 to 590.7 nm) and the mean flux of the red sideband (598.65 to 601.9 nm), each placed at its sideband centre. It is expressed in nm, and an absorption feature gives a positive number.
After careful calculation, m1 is -0.25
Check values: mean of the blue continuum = 18.1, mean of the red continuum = 22.2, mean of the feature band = 22.5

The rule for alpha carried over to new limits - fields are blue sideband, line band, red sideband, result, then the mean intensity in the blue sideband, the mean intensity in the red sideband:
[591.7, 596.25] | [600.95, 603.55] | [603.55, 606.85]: 0.05 nm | 22.7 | 23.5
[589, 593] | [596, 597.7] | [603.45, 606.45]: -0.11 nm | 20.4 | 23.6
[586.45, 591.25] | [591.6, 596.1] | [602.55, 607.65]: -0.33 nm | 20.1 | 23.5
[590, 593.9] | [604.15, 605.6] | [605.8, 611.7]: -0.07 nm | 21.9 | 22.7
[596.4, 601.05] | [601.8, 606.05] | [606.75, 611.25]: -0.17 nm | 22.3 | 22.8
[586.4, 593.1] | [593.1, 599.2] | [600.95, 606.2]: -0.24 nm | 20.6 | 23.2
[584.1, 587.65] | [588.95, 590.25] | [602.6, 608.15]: 0.32 nm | 22.4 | 23.4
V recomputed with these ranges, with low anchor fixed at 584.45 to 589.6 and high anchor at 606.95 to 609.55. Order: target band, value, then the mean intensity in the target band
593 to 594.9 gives -0.051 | 22.7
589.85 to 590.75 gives 0.071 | 20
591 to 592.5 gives -0.025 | 21.9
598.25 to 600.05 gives 0.012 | 21.9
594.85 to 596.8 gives -0.070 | 23.3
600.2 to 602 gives 0.002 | 22.3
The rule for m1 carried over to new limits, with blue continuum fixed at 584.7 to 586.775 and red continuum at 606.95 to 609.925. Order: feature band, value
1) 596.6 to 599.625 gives 0.05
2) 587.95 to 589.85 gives 0.37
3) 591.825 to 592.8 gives 0.02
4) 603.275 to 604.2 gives -0.05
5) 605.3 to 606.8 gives -0.01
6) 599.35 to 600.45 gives 0.03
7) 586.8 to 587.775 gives 0.01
